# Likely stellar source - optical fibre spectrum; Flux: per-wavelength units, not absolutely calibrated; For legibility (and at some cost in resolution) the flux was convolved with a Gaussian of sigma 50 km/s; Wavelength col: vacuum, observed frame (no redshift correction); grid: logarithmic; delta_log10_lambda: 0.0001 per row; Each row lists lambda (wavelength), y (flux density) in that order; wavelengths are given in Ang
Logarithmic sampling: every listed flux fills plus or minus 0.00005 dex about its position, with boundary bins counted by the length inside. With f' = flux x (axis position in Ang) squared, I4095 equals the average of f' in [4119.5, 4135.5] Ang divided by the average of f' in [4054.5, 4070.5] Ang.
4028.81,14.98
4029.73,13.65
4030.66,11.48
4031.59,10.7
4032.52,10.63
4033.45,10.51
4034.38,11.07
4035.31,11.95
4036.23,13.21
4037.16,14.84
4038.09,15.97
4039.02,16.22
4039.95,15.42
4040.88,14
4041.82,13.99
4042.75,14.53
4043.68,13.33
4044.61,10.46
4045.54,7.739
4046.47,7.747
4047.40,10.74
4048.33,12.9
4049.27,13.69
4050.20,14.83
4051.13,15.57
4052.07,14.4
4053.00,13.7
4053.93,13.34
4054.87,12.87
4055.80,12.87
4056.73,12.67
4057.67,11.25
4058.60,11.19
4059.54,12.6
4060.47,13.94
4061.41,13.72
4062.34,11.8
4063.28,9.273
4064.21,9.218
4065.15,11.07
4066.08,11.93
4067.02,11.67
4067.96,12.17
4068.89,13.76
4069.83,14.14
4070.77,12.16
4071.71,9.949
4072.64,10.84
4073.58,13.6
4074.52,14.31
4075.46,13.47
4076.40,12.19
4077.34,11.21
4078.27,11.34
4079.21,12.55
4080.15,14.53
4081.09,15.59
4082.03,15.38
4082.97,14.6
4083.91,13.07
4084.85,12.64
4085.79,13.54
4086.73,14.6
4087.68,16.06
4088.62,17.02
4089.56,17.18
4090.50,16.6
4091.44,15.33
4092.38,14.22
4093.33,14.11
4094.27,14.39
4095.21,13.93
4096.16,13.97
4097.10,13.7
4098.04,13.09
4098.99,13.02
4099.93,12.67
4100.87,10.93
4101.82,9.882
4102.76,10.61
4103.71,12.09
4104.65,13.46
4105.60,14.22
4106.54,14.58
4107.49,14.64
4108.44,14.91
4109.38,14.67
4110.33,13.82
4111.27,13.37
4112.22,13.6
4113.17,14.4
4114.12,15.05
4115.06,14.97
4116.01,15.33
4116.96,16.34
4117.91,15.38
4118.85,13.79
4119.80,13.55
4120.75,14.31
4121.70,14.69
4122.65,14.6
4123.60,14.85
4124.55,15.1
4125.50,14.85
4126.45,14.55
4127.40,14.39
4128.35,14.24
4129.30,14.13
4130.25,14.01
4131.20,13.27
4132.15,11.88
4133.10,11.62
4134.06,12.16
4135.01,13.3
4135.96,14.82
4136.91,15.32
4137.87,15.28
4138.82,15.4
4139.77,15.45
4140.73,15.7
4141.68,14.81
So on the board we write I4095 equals 1.2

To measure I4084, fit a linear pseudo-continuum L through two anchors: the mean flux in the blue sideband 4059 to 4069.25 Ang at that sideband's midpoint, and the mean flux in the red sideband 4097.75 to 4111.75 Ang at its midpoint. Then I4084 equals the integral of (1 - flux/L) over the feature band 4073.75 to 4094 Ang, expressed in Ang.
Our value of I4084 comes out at -2.9 Ang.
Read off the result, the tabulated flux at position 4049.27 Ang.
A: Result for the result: 13.69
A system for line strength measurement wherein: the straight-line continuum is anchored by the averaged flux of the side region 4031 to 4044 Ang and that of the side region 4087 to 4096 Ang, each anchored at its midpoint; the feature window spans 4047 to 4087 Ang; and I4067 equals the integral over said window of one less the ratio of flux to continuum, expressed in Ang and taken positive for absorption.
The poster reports 4.43 Ang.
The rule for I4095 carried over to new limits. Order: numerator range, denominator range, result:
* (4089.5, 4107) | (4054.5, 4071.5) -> 1.14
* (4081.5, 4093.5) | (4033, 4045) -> 1.13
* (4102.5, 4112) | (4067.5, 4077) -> 1.10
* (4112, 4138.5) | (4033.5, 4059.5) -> 1.15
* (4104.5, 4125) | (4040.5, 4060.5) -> 1.19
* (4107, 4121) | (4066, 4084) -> 1.15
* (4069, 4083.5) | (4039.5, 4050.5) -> 1.07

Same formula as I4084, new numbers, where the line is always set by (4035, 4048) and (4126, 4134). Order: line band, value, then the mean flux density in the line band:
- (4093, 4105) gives 0.5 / 12.7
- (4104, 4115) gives -0.8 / 14.2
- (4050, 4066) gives 0.5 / 12.6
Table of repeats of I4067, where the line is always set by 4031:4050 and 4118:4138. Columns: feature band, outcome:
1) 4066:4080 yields 0.7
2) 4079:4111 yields -1.3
